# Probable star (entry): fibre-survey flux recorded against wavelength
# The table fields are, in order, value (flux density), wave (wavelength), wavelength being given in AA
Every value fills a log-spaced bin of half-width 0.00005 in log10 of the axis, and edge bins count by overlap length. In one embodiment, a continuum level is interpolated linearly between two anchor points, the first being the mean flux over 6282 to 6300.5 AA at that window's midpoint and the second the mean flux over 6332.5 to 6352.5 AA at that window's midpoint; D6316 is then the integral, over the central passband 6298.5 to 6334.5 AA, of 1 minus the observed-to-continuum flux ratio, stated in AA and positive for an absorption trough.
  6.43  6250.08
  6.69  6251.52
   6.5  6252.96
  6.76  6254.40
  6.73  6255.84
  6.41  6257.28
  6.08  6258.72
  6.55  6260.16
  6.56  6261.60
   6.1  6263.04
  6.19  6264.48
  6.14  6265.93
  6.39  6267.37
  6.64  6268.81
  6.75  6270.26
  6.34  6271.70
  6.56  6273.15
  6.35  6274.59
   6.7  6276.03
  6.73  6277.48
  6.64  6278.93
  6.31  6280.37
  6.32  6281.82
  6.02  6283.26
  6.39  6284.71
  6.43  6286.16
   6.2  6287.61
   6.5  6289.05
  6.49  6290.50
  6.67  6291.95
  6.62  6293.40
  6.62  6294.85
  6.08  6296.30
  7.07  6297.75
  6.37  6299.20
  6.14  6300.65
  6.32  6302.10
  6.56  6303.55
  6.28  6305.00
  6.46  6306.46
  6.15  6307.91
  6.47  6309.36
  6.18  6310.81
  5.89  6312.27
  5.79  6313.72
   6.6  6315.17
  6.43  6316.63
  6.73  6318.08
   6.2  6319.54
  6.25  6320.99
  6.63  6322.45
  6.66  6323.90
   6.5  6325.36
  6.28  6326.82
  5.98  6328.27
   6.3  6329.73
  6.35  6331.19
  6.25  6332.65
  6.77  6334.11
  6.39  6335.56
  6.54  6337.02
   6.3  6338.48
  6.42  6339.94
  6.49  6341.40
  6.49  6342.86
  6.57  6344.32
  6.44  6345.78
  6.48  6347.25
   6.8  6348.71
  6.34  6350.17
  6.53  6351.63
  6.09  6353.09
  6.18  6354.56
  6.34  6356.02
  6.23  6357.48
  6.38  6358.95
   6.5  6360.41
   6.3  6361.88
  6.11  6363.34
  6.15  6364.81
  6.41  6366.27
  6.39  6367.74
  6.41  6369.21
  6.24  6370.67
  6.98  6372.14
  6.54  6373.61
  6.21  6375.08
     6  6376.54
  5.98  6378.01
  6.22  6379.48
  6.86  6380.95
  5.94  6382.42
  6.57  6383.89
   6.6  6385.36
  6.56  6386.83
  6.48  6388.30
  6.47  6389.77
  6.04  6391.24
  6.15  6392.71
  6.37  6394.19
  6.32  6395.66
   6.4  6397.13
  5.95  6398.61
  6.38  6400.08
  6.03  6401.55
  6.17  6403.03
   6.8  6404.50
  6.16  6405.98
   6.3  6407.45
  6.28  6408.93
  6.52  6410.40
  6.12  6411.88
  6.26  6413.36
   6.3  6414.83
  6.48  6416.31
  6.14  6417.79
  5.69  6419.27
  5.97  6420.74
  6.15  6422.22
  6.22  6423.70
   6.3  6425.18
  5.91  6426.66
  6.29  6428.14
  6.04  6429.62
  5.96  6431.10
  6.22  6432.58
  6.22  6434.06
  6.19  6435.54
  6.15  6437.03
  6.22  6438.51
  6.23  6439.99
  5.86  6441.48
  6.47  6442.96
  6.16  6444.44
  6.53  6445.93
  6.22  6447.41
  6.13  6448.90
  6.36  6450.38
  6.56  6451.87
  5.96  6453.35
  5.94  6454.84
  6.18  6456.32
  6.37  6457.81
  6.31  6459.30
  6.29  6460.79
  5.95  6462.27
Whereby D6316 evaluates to 0.7 AA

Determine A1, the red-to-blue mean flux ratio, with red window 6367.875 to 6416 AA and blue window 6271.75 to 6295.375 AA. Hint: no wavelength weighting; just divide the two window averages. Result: 1.0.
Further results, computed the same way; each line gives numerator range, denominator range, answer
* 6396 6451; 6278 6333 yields 0.97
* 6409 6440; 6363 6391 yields 0.97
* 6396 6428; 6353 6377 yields 0.98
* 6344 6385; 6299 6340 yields 1.00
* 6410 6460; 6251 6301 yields 0.96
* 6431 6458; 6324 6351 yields 0.97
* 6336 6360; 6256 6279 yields 0.99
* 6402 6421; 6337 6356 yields 0.97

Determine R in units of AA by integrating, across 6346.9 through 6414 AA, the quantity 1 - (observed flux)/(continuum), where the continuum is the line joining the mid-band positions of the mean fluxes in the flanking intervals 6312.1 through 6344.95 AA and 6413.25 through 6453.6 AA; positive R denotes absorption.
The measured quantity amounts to -0.49 AA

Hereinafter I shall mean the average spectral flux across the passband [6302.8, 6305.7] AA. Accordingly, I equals 6.43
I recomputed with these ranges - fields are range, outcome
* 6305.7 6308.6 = 6.29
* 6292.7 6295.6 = 6.61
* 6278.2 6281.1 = 6.47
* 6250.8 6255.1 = 6.65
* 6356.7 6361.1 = 6.37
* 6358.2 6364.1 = 6.31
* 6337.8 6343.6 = 6.43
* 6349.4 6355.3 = 6.29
